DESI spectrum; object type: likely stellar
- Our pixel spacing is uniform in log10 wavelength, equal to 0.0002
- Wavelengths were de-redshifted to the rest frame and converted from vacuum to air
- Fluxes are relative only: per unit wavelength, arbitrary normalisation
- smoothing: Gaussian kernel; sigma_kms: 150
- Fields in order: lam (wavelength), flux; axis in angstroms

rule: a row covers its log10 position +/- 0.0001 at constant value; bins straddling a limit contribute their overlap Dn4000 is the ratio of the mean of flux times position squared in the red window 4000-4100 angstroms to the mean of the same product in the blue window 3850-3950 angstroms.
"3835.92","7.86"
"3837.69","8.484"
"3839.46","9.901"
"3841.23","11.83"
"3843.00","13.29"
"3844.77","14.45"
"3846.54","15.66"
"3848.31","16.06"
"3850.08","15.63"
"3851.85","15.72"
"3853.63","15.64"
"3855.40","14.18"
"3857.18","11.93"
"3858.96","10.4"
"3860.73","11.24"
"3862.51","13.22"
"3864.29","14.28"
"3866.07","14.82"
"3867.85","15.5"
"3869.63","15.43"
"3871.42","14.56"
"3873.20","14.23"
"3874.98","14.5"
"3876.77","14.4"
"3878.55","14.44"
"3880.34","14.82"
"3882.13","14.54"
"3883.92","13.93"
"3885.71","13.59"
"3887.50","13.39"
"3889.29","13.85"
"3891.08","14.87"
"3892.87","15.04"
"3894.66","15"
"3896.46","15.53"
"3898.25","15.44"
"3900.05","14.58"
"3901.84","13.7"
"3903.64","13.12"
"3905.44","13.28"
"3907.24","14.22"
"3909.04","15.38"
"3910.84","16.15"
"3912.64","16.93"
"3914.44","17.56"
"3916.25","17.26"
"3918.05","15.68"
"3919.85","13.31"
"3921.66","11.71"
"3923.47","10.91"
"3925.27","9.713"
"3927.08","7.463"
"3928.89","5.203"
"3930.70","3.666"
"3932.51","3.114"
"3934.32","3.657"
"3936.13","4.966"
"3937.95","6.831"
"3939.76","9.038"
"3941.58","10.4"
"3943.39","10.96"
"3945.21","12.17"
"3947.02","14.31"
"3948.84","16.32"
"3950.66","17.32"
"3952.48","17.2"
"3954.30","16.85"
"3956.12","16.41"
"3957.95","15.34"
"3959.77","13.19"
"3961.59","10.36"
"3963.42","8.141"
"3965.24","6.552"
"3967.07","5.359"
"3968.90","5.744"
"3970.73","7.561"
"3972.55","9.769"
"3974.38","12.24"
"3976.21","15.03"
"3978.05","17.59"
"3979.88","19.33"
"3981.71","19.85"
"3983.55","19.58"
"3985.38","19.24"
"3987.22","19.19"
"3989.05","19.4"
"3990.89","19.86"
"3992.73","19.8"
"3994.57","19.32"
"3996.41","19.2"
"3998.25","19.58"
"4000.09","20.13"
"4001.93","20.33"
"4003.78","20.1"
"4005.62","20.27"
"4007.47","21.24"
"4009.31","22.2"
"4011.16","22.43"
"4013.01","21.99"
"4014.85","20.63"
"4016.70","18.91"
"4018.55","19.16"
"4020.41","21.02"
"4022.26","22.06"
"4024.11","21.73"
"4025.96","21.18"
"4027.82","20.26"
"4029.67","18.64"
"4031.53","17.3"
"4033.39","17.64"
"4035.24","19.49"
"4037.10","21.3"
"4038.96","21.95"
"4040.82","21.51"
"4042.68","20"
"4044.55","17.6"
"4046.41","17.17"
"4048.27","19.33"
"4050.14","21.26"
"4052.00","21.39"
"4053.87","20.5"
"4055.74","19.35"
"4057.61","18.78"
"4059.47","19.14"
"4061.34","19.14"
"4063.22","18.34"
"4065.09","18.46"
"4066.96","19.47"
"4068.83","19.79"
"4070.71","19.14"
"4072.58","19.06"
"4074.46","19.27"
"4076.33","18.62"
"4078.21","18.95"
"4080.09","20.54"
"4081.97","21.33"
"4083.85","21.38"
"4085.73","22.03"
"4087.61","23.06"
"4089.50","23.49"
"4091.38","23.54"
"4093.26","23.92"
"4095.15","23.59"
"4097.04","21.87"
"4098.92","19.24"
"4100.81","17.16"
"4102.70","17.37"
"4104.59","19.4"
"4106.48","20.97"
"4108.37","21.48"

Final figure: 1.7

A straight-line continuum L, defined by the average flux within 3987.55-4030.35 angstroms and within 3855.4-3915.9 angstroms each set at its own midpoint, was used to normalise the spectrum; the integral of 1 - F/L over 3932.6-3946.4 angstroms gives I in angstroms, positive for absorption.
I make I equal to 7.25 angstroms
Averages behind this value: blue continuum 14.4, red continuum 20.4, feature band 8.11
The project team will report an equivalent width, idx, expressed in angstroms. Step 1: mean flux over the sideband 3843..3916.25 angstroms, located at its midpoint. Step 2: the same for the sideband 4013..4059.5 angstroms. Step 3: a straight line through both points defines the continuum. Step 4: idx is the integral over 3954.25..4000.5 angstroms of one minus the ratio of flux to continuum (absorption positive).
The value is 7.5 angstroms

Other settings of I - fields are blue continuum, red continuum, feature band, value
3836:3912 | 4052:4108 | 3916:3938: 9.89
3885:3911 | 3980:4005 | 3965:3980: 6.33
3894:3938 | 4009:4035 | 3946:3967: 2.08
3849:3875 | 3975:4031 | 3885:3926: 3.83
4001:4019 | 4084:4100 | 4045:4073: 3.17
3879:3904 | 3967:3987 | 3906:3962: 8.91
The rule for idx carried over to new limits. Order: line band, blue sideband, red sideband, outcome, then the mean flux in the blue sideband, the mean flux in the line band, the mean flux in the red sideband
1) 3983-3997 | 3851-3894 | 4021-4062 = -1.0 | 14.1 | 19.5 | 19.9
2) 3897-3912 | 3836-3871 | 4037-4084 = 0.4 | 13.4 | 14.6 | 19.7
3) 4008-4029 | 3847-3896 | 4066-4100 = -2.3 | 14.3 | 21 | 21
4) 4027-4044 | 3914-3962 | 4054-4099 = -1.8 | 11.5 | 19.7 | 20.5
